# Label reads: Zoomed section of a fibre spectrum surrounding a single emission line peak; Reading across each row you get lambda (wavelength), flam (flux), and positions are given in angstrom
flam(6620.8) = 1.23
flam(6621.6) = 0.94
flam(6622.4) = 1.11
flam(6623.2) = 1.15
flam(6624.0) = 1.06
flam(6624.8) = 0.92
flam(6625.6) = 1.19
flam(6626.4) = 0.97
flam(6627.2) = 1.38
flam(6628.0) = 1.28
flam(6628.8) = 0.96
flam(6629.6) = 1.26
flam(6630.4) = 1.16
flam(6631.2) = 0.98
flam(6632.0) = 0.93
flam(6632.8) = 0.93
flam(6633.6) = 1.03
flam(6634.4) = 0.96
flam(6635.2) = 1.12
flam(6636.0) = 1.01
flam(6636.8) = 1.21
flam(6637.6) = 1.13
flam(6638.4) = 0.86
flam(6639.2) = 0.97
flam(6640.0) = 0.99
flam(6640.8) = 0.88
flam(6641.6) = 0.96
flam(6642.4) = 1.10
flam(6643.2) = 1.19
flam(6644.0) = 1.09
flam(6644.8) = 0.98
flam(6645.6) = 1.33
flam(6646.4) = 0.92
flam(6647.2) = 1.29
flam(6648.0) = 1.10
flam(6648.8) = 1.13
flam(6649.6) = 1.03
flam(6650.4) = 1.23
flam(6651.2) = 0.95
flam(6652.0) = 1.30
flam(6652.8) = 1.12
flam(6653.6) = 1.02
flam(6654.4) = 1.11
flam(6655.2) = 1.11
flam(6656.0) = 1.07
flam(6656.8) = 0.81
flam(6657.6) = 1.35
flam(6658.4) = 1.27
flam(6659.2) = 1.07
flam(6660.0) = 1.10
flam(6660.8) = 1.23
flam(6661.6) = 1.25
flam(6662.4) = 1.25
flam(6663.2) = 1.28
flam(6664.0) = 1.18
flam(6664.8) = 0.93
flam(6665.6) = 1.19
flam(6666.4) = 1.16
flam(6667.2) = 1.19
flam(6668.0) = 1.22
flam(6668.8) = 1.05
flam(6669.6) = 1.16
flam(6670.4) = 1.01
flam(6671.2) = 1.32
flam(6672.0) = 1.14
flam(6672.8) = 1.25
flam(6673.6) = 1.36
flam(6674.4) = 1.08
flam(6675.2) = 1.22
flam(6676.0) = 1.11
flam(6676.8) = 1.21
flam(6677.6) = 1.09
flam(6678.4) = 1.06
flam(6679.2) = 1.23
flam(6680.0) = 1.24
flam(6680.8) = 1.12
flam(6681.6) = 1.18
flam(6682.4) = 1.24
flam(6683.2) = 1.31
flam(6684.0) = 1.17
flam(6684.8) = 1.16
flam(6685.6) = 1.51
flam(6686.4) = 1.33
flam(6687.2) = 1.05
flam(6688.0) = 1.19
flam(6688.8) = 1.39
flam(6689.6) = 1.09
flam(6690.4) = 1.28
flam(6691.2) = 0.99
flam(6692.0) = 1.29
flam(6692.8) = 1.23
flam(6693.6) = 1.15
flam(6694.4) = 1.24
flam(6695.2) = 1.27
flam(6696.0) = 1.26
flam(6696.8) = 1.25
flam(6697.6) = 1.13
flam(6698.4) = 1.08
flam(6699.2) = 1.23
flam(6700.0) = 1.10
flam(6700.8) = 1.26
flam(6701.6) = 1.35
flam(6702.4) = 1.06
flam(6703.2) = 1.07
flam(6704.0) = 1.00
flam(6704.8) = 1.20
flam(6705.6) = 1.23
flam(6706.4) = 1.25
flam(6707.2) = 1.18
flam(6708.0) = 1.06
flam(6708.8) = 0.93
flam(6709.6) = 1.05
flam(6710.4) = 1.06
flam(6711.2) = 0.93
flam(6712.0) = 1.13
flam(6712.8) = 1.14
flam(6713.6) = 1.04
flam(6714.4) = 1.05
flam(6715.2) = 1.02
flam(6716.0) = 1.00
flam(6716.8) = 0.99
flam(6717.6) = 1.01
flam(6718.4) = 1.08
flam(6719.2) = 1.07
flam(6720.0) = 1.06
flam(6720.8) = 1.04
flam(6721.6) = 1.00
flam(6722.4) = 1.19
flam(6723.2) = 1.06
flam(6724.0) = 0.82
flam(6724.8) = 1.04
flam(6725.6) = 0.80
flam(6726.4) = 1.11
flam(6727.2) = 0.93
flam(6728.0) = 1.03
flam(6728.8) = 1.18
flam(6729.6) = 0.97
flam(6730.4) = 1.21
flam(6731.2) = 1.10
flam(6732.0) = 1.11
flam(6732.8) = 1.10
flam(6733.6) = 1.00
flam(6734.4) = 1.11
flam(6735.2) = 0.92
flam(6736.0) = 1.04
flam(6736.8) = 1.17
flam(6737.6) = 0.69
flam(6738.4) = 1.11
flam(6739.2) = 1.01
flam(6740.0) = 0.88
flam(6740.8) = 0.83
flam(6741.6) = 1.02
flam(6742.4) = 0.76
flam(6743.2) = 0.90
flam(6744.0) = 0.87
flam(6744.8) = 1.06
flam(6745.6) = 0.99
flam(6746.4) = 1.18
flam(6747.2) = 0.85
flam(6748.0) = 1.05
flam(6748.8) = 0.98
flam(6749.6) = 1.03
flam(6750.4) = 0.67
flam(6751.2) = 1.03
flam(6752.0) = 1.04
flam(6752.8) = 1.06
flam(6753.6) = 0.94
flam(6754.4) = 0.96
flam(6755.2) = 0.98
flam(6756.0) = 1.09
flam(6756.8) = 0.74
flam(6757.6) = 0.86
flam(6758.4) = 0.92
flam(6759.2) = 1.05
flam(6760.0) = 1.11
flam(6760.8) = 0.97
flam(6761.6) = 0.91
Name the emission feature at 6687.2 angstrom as C III] 1909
